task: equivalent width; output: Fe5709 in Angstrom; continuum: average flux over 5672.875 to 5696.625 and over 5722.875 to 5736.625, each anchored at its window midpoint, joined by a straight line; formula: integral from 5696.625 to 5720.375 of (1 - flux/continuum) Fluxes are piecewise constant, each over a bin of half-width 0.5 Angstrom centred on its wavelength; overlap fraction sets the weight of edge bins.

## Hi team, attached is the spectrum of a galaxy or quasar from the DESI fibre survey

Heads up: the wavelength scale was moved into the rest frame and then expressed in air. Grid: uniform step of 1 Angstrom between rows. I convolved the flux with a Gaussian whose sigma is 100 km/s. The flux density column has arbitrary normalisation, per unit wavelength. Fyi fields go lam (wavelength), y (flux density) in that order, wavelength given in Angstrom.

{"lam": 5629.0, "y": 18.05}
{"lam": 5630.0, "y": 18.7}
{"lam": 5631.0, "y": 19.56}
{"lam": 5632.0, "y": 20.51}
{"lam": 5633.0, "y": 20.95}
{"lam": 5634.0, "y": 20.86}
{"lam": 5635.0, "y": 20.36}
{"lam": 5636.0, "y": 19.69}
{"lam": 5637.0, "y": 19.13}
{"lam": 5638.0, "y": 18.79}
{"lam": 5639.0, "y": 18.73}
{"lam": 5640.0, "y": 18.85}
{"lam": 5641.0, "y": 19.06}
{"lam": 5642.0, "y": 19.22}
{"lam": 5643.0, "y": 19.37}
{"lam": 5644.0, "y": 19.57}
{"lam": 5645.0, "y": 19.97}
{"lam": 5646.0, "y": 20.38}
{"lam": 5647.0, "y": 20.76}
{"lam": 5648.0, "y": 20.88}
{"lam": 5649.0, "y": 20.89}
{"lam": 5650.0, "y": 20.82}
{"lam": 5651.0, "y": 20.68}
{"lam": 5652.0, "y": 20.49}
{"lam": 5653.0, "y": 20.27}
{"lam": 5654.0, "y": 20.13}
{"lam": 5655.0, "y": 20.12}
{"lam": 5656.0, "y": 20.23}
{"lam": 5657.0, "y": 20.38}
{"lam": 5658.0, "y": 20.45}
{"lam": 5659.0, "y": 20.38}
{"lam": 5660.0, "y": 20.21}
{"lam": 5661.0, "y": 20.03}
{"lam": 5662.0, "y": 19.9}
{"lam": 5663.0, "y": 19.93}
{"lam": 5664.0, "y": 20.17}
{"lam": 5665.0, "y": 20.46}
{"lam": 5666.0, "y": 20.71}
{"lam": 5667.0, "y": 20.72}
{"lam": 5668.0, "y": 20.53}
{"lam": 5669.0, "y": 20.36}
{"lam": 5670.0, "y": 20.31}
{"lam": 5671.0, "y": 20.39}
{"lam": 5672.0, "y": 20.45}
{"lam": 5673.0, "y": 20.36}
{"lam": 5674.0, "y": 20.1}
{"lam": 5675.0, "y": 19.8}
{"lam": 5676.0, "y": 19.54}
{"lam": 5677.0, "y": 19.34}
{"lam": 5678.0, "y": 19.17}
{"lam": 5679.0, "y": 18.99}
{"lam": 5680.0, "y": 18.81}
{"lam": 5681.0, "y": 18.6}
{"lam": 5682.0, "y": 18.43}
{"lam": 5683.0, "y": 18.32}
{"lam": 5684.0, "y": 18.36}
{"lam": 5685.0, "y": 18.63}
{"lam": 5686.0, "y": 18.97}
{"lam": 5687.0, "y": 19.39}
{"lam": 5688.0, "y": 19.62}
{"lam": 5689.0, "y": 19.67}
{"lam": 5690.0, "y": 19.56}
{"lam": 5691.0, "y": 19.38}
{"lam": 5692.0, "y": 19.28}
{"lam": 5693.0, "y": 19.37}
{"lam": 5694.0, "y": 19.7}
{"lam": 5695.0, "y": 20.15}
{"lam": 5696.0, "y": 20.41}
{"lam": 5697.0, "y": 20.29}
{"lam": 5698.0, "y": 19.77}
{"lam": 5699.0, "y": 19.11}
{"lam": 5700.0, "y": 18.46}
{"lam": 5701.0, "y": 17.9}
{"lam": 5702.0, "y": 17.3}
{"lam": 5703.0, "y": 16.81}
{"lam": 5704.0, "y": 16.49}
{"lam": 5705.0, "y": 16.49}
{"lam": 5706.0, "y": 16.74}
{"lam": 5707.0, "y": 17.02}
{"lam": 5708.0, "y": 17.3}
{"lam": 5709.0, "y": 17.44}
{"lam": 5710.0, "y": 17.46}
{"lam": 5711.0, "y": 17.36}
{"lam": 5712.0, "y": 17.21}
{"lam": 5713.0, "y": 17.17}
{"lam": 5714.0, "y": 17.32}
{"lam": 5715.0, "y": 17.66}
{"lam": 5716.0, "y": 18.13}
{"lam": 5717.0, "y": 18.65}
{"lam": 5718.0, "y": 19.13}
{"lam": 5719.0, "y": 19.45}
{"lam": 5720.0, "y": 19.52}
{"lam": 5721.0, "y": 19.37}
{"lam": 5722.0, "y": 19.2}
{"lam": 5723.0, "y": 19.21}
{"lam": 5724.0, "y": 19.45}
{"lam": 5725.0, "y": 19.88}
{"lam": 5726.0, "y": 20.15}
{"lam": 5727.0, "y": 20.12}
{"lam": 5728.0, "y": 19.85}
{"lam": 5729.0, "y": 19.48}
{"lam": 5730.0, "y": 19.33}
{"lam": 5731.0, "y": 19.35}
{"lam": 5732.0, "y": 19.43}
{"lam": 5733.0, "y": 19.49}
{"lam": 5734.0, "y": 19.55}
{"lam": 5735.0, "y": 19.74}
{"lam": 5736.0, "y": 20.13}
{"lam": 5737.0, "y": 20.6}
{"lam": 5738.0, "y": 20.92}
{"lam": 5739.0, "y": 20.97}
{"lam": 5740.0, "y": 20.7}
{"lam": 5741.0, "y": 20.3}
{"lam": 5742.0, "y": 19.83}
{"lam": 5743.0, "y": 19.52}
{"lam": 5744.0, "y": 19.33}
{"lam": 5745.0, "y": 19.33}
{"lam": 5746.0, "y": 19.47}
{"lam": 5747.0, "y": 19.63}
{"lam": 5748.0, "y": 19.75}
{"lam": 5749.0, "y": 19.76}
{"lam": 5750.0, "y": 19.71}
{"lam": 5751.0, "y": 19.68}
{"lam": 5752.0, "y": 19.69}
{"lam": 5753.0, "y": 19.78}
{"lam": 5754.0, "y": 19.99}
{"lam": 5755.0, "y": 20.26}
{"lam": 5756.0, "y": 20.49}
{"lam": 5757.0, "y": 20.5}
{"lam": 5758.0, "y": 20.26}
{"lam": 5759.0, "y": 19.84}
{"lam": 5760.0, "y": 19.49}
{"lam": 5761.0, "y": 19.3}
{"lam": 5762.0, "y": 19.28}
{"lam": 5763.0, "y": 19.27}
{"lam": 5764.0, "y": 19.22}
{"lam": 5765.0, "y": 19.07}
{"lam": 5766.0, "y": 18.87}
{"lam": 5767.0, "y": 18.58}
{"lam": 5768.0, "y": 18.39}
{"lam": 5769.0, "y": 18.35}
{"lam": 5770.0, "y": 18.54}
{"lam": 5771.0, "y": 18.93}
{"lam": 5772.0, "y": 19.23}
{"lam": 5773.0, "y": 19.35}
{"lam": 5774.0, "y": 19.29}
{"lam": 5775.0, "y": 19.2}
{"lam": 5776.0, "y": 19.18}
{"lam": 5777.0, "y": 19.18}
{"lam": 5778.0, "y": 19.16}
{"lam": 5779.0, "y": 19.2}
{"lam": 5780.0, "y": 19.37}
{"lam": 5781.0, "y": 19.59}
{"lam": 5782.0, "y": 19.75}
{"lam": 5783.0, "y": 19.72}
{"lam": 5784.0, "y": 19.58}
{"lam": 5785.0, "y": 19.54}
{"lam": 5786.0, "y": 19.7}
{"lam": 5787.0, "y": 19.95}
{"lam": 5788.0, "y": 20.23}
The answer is 1.95 Angstrom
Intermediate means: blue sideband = 19.3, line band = 17.9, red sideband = 19.7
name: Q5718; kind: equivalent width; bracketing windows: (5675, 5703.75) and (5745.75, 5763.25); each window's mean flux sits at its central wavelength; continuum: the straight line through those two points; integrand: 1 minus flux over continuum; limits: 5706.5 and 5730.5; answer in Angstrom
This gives 0.9 Angstrom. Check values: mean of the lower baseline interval 19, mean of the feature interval 18.6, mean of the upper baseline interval 19.8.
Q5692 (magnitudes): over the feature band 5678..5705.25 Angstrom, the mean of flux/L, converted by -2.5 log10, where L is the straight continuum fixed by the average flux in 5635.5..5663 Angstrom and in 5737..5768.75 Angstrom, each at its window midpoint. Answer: 0.06 mag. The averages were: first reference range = 20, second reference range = 19.7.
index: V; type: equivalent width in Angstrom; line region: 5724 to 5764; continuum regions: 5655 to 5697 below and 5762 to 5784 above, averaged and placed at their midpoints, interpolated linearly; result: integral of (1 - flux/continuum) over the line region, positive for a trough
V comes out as -1.1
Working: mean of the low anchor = 19.8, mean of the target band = 19.8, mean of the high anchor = 19.1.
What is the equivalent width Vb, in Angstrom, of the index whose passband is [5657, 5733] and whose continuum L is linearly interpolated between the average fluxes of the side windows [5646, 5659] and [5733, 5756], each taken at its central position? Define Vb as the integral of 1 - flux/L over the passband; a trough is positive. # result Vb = 4.18 Angstrom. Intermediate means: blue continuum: 20.5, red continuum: 19.9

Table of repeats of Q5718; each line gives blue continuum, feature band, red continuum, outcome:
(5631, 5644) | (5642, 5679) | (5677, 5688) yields -1.89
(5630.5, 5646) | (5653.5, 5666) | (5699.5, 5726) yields -0.67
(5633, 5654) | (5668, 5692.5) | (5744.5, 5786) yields 0.46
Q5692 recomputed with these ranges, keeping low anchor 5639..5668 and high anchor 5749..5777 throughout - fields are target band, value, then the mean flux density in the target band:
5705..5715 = 0.15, 17.2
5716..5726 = 0.02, 19.3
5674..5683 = 0.05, 19.1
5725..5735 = 0.00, 19.7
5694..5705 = 0.07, 18.6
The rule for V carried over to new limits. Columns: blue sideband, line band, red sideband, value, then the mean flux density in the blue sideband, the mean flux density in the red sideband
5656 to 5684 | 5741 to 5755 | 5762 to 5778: -0.4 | 19.9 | 19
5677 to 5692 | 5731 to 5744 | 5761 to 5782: -0.7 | 19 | 19.1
